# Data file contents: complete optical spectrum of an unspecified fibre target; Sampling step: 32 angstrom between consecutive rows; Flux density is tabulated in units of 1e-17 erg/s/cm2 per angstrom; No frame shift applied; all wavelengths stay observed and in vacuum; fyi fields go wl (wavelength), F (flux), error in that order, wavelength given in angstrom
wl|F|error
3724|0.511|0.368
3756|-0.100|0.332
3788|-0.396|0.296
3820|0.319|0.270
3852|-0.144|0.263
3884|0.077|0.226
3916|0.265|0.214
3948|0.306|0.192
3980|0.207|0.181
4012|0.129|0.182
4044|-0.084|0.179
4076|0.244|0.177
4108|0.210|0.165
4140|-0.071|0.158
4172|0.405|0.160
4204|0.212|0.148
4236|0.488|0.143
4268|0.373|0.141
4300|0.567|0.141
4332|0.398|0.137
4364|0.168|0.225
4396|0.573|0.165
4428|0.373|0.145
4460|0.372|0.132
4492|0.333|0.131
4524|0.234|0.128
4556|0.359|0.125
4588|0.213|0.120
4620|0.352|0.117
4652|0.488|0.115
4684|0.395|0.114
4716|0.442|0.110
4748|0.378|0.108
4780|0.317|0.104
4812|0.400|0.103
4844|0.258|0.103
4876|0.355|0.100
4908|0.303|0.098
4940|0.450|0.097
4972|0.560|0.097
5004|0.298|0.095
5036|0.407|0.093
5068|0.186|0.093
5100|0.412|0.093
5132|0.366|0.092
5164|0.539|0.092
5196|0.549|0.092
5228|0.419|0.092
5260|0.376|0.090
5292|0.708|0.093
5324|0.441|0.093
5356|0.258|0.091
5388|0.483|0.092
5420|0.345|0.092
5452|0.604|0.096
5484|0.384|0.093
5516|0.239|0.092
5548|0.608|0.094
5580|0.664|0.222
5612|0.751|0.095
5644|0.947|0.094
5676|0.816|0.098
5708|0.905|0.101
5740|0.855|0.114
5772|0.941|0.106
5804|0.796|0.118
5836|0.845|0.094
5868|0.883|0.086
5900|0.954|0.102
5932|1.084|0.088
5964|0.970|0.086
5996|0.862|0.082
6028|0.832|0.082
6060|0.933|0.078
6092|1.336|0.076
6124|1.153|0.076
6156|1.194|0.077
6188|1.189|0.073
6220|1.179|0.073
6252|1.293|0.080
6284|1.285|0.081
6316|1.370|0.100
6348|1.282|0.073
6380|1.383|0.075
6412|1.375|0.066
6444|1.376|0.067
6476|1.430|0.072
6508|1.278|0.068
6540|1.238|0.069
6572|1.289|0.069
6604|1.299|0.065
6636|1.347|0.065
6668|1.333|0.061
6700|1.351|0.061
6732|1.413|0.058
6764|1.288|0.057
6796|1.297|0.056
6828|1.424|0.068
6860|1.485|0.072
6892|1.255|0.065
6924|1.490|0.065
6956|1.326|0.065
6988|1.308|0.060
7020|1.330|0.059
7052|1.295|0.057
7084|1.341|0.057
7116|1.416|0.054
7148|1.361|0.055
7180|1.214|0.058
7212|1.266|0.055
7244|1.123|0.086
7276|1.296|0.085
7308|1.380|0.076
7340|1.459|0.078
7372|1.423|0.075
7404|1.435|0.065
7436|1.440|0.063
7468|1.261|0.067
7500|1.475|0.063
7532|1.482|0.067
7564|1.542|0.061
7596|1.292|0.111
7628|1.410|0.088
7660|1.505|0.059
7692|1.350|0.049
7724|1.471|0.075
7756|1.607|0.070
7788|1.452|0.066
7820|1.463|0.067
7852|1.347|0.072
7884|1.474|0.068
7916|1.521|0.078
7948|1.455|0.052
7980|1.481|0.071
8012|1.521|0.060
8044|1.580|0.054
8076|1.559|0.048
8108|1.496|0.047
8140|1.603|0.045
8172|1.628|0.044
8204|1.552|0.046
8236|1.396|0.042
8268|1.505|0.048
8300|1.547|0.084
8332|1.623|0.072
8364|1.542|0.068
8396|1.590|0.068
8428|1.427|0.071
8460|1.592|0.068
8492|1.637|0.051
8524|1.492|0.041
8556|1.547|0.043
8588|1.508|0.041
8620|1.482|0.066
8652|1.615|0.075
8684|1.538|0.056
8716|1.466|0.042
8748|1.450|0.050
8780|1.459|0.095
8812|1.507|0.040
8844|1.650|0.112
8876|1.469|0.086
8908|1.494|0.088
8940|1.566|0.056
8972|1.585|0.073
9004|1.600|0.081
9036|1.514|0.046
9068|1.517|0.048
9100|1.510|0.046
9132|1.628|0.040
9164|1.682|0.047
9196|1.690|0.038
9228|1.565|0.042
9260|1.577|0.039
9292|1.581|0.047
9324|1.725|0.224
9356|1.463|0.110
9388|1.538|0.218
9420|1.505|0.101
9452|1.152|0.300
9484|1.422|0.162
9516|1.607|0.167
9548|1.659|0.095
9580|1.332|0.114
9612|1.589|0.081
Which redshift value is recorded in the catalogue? 0.40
